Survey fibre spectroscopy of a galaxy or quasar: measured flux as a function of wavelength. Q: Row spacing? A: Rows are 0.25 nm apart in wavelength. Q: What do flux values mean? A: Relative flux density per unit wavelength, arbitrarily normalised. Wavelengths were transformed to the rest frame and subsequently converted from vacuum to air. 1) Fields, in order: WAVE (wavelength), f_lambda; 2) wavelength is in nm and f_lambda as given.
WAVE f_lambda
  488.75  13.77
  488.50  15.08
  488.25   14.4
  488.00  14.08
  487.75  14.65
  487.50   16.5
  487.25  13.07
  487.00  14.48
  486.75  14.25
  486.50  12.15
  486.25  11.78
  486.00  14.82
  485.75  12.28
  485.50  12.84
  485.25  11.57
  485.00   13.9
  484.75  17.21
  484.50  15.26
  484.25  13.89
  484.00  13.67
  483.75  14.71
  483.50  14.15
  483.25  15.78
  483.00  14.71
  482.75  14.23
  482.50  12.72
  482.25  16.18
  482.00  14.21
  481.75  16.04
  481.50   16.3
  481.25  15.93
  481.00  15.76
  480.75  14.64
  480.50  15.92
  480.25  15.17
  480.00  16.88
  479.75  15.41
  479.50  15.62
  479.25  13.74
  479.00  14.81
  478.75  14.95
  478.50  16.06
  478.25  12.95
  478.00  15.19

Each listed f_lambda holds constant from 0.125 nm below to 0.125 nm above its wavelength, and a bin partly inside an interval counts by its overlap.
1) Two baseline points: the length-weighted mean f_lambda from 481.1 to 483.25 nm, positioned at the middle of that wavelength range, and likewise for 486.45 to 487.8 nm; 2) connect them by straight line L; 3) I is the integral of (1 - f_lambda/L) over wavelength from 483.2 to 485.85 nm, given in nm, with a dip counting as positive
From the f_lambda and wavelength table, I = 0.11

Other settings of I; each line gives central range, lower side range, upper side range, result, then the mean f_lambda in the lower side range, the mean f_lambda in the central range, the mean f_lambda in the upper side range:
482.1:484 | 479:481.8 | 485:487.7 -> 0.004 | 15.5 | 14.6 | 13.4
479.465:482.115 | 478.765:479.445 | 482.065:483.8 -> -0.194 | 14.5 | 15.6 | 14.6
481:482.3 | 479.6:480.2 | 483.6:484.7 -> -0.025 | 16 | 15.7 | 14.6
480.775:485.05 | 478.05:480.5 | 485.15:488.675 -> -0.159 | 15.1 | 15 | 13.7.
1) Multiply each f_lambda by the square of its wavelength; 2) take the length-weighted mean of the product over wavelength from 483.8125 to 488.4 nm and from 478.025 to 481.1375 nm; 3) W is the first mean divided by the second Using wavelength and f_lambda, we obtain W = 0.9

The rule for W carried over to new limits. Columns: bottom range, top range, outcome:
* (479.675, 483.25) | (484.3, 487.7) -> 0.92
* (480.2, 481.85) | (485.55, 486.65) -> 0.83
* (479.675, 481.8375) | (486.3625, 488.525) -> 0.93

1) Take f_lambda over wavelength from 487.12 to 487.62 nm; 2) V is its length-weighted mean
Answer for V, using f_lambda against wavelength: 14.8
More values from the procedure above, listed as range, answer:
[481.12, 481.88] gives 16.1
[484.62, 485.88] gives 13.6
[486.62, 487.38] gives 13.9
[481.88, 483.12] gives 14.4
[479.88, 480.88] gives 15.6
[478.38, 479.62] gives 15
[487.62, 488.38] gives 14.4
